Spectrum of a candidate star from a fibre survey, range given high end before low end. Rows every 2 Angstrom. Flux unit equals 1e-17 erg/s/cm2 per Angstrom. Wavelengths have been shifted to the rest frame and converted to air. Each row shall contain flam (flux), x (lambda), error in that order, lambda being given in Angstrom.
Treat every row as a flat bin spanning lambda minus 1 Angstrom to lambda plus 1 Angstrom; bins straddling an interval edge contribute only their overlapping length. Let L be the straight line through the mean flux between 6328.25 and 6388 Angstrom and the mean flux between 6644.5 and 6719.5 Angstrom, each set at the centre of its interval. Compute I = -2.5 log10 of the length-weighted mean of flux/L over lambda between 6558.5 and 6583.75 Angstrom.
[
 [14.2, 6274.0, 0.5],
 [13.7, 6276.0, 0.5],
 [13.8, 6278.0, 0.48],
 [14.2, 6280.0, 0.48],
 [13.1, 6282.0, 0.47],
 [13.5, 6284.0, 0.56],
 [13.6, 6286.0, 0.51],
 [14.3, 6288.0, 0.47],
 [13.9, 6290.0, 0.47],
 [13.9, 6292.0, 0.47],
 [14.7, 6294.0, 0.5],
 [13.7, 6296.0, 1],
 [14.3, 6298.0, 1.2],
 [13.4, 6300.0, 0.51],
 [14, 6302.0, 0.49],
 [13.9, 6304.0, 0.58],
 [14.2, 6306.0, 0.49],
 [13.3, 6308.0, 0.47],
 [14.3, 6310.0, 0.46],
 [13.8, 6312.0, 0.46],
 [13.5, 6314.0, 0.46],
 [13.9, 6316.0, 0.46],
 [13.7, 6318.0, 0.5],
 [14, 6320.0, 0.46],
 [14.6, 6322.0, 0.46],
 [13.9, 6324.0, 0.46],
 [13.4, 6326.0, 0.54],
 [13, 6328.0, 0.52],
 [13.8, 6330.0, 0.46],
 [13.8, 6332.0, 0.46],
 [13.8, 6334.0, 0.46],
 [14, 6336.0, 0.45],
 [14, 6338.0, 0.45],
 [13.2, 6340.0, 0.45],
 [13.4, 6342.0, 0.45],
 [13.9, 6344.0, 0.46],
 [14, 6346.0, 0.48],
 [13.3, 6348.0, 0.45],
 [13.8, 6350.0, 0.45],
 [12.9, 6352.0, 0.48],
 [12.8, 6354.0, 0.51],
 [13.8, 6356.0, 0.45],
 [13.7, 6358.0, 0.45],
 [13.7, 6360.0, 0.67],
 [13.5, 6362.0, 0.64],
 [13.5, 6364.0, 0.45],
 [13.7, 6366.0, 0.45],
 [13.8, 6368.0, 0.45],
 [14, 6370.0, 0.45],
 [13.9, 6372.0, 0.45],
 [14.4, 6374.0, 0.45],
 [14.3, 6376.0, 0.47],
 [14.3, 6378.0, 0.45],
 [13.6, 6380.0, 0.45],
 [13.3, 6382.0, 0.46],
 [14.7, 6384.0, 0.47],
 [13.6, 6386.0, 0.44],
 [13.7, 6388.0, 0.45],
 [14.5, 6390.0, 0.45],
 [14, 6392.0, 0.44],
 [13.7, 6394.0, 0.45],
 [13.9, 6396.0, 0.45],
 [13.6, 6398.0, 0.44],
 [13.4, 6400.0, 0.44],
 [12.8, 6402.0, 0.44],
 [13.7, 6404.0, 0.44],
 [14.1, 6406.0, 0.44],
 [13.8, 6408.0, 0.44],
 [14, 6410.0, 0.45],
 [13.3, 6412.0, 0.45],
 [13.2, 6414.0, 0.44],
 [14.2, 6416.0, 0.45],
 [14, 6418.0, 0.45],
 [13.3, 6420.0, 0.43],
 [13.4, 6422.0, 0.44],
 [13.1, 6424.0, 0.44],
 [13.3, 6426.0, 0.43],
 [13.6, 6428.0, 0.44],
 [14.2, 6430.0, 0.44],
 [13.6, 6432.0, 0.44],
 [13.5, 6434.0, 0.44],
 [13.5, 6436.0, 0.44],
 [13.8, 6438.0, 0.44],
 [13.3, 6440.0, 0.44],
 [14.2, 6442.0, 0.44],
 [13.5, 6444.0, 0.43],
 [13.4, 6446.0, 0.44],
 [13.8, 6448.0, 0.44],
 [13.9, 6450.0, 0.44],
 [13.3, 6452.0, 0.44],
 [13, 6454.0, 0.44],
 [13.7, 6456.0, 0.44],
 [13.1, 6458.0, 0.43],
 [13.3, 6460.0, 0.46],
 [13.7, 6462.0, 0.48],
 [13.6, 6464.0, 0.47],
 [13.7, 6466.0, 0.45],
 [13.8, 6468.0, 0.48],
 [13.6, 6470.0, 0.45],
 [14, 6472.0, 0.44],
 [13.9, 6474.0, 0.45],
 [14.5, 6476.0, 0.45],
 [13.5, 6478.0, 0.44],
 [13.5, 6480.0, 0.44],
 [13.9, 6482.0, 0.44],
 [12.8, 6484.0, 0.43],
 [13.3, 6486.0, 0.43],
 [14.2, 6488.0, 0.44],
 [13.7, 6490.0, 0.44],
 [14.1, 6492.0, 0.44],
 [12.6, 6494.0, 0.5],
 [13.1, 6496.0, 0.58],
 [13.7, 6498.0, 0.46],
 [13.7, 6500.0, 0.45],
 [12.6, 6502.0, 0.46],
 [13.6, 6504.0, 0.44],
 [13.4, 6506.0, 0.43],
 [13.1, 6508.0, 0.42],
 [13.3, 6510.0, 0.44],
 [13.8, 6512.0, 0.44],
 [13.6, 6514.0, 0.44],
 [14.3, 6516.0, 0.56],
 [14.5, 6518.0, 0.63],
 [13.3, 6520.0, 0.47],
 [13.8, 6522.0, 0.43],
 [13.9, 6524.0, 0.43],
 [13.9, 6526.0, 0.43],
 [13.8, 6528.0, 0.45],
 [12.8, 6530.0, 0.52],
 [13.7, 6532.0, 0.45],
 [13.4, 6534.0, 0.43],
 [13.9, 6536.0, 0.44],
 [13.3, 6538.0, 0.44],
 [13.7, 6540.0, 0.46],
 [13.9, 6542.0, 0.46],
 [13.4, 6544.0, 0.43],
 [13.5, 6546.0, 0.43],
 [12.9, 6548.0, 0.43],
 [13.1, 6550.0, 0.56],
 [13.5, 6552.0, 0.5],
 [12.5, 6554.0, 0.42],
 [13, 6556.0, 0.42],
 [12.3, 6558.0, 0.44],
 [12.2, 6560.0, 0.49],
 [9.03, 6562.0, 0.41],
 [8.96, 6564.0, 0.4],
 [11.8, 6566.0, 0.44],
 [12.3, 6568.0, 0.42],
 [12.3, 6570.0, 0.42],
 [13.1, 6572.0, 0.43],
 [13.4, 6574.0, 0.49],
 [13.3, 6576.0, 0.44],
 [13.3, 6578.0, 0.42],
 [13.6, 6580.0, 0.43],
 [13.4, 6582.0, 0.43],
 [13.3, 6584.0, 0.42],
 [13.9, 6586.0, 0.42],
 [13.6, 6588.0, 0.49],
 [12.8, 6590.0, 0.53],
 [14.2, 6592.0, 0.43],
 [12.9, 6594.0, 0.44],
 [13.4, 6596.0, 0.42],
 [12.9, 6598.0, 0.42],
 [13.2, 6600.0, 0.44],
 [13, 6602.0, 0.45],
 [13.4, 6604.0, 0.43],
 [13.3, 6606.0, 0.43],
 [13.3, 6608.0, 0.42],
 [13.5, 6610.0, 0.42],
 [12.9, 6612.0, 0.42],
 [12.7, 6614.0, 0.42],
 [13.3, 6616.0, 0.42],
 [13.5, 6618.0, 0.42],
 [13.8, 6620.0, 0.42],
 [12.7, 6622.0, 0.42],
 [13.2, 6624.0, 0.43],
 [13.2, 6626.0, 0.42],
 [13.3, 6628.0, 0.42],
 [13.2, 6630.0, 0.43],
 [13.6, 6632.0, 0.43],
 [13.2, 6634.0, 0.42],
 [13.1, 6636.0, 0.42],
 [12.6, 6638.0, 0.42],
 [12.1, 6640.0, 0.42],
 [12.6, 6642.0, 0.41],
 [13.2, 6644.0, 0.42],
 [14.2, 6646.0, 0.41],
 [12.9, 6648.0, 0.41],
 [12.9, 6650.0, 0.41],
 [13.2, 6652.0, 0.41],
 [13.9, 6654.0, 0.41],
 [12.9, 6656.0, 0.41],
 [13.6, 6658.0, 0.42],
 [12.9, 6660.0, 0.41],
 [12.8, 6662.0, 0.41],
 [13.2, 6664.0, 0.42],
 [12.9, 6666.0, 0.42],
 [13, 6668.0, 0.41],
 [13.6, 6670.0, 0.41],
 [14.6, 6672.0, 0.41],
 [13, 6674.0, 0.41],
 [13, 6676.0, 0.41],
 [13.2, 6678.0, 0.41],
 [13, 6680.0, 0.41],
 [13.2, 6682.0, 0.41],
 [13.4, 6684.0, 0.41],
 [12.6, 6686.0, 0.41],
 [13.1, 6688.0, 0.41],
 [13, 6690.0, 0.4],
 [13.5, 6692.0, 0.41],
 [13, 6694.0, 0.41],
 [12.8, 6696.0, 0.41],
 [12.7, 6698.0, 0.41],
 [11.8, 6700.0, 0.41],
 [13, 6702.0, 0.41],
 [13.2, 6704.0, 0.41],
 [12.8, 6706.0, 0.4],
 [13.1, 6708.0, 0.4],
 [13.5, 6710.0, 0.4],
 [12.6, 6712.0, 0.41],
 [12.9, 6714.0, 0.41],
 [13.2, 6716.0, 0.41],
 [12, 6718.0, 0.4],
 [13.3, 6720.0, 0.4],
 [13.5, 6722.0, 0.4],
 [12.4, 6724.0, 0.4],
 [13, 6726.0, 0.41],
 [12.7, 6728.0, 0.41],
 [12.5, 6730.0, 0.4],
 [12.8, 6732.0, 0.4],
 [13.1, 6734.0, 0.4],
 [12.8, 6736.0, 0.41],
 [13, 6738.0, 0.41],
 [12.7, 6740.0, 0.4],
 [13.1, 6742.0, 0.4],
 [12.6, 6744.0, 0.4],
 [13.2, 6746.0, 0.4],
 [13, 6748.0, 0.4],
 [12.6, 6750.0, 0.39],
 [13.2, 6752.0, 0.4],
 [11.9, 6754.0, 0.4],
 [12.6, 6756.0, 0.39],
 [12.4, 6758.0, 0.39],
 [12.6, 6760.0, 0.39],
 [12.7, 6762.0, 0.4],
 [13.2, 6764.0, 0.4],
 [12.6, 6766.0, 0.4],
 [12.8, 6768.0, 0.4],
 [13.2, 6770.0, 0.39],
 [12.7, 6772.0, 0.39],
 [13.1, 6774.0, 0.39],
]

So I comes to 0.089 mag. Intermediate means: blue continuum 13.7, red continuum 13.1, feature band 12.3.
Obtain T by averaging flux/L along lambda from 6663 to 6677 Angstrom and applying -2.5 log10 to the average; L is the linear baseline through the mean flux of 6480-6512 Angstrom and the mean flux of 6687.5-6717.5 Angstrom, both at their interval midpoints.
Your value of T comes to -0.027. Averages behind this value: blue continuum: 13.4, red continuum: 12.9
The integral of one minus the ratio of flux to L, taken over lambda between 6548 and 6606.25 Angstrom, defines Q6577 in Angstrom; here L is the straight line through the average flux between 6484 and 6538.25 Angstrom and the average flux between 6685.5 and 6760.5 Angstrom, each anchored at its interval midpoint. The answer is 2.38 Angstrom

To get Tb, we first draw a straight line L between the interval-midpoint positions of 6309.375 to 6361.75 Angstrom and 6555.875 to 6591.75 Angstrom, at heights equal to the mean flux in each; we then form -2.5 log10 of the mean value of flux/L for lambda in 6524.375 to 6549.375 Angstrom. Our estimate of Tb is -0.07 mag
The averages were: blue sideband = 13.7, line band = 13.5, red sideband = 12.6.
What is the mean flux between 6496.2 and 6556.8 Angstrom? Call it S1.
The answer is 13.5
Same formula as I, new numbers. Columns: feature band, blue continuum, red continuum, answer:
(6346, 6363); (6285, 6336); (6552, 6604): 0.02 mag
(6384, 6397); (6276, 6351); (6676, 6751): -0.03 mag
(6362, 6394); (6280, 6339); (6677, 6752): -0.02 mag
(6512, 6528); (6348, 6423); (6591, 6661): -0.04 mag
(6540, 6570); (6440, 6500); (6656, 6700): 0.09 mag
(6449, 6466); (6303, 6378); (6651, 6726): 0.00 mag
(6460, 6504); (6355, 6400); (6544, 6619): -0.02 mag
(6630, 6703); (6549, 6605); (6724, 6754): -0.02 mag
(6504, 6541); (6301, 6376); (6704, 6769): -0.03 mag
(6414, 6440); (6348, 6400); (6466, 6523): 0.01 mag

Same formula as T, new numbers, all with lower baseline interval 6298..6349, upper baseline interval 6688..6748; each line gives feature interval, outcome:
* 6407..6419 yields -0.01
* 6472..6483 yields -0.04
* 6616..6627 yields -0.01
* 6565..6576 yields 0.05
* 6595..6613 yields -0.01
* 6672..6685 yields -0.02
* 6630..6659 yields -0.01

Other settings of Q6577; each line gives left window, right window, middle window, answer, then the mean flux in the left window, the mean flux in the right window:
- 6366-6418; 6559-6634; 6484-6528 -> -0.8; 13.8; 12.9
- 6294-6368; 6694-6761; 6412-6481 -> -0.8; 13.7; 12.8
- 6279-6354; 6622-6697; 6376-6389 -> -0.2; 13.8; 13.1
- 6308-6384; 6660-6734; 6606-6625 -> -0.1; 13.7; 13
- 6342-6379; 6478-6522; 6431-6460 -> 0.2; 13.7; 13.5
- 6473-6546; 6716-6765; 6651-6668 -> -0.1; 13.6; 12.8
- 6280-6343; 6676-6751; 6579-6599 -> -0.3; 13.8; 12.9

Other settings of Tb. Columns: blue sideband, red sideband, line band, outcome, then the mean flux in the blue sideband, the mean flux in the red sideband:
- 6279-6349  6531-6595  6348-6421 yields -0.01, 13.8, 12.9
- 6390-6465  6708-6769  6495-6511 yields 0.01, 13.6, 12.8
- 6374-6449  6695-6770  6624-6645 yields 0.01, 13.7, 12.8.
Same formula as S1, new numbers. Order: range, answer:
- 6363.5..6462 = 13.7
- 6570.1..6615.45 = 13.3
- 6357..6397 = 13.9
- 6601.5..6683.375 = 13.2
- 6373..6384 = 14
